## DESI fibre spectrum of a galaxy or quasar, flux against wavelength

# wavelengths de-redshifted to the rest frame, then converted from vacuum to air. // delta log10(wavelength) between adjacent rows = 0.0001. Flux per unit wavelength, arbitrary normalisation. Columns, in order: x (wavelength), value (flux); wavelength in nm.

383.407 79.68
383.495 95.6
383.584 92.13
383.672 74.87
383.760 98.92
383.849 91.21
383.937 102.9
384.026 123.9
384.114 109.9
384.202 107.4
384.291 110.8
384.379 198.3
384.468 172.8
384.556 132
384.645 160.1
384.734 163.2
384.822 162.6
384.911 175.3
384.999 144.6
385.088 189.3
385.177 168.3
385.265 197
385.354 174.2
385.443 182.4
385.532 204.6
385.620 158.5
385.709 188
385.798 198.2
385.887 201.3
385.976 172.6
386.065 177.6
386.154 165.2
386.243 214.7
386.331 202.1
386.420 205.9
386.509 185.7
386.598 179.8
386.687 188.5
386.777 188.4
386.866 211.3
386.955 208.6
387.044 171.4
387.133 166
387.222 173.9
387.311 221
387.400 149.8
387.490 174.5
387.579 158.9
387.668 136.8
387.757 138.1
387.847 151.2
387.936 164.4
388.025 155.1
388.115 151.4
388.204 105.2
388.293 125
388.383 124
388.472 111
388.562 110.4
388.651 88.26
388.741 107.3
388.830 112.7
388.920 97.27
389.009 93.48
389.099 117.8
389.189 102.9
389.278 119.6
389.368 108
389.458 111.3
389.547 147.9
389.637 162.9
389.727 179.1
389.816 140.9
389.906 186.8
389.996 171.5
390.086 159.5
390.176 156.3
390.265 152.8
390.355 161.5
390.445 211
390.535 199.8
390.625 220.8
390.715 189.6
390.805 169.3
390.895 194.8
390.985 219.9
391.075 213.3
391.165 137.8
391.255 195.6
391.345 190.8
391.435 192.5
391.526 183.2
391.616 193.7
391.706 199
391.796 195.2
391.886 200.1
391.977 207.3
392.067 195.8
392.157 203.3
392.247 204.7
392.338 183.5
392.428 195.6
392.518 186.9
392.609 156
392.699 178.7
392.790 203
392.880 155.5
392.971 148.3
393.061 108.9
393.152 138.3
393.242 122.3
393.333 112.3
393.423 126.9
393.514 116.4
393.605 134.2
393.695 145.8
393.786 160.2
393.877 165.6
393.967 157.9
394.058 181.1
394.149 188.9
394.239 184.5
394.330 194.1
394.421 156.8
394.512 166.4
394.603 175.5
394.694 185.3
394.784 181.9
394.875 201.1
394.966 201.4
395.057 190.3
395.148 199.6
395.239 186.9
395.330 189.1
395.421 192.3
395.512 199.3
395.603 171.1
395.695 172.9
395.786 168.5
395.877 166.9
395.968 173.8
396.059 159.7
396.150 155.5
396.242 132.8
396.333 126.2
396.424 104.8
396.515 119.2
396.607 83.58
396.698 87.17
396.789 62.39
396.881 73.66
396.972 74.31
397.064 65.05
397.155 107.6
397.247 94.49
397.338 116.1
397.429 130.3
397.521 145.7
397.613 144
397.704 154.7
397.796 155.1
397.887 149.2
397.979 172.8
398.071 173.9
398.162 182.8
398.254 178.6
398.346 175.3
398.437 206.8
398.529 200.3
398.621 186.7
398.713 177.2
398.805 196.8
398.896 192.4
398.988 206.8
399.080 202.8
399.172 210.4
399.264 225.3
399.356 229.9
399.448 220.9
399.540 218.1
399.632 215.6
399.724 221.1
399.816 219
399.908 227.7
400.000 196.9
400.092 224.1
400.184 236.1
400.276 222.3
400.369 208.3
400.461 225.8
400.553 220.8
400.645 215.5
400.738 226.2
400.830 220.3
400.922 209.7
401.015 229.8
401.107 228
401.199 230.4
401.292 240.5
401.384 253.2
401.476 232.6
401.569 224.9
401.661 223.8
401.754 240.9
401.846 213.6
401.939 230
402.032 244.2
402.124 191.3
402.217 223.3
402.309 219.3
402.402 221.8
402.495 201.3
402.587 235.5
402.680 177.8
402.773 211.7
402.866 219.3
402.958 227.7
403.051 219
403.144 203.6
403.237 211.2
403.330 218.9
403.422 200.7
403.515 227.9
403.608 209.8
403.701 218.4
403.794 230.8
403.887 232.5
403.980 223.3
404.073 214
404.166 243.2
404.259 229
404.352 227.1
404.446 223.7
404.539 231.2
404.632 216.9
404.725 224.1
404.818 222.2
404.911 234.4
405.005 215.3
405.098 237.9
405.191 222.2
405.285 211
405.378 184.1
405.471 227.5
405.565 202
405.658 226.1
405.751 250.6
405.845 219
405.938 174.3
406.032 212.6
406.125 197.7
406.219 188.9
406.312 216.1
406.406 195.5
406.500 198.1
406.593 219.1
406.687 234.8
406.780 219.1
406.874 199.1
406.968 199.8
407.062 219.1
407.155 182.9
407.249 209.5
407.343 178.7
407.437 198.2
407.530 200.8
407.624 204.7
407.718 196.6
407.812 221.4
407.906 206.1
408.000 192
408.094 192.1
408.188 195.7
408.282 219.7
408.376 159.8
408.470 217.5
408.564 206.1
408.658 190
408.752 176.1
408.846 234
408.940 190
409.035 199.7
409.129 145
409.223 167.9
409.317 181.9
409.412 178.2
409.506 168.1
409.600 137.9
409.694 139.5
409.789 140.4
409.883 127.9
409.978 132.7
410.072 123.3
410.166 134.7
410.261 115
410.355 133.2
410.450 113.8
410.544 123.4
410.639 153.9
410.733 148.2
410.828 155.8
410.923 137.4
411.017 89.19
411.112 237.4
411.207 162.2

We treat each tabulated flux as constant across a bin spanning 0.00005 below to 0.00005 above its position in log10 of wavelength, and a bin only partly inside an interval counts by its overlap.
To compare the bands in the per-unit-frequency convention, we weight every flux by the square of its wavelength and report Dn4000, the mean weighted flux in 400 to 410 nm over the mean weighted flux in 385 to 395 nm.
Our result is 1.3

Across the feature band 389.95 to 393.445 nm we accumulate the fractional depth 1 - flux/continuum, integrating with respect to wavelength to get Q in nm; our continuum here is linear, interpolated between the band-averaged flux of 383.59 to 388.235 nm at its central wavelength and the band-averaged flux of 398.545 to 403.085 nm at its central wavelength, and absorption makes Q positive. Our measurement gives 0.117 nm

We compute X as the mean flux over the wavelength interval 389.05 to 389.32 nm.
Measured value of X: 113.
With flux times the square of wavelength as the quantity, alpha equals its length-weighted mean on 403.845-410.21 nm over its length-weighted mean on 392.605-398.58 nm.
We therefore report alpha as 1.4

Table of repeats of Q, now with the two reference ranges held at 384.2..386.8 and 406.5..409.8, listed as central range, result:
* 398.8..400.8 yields -0.32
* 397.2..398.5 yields 0.20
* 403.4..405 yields -0.29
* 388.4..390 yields 0.49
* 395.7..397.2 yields 0.54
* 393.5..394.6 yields 0.11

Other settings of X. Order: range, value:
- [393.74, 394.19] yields 170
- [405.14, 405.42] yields 207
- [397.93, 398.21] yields 176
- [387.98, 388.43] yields 132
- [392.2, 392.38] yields 194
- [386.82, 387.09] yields 197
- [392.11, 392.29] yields 205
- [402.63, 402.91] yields 203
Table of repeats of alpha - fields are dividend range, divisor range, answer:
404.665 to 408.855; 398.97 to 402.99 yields 0.96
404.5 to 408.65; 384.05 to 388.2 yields 1.35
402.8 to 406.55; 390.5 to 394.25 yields 1.32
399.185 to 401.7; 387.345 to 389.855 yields 1.82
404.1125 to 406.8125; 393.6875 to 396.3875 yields 1.31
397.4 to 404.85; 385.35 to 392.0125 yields 1.35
